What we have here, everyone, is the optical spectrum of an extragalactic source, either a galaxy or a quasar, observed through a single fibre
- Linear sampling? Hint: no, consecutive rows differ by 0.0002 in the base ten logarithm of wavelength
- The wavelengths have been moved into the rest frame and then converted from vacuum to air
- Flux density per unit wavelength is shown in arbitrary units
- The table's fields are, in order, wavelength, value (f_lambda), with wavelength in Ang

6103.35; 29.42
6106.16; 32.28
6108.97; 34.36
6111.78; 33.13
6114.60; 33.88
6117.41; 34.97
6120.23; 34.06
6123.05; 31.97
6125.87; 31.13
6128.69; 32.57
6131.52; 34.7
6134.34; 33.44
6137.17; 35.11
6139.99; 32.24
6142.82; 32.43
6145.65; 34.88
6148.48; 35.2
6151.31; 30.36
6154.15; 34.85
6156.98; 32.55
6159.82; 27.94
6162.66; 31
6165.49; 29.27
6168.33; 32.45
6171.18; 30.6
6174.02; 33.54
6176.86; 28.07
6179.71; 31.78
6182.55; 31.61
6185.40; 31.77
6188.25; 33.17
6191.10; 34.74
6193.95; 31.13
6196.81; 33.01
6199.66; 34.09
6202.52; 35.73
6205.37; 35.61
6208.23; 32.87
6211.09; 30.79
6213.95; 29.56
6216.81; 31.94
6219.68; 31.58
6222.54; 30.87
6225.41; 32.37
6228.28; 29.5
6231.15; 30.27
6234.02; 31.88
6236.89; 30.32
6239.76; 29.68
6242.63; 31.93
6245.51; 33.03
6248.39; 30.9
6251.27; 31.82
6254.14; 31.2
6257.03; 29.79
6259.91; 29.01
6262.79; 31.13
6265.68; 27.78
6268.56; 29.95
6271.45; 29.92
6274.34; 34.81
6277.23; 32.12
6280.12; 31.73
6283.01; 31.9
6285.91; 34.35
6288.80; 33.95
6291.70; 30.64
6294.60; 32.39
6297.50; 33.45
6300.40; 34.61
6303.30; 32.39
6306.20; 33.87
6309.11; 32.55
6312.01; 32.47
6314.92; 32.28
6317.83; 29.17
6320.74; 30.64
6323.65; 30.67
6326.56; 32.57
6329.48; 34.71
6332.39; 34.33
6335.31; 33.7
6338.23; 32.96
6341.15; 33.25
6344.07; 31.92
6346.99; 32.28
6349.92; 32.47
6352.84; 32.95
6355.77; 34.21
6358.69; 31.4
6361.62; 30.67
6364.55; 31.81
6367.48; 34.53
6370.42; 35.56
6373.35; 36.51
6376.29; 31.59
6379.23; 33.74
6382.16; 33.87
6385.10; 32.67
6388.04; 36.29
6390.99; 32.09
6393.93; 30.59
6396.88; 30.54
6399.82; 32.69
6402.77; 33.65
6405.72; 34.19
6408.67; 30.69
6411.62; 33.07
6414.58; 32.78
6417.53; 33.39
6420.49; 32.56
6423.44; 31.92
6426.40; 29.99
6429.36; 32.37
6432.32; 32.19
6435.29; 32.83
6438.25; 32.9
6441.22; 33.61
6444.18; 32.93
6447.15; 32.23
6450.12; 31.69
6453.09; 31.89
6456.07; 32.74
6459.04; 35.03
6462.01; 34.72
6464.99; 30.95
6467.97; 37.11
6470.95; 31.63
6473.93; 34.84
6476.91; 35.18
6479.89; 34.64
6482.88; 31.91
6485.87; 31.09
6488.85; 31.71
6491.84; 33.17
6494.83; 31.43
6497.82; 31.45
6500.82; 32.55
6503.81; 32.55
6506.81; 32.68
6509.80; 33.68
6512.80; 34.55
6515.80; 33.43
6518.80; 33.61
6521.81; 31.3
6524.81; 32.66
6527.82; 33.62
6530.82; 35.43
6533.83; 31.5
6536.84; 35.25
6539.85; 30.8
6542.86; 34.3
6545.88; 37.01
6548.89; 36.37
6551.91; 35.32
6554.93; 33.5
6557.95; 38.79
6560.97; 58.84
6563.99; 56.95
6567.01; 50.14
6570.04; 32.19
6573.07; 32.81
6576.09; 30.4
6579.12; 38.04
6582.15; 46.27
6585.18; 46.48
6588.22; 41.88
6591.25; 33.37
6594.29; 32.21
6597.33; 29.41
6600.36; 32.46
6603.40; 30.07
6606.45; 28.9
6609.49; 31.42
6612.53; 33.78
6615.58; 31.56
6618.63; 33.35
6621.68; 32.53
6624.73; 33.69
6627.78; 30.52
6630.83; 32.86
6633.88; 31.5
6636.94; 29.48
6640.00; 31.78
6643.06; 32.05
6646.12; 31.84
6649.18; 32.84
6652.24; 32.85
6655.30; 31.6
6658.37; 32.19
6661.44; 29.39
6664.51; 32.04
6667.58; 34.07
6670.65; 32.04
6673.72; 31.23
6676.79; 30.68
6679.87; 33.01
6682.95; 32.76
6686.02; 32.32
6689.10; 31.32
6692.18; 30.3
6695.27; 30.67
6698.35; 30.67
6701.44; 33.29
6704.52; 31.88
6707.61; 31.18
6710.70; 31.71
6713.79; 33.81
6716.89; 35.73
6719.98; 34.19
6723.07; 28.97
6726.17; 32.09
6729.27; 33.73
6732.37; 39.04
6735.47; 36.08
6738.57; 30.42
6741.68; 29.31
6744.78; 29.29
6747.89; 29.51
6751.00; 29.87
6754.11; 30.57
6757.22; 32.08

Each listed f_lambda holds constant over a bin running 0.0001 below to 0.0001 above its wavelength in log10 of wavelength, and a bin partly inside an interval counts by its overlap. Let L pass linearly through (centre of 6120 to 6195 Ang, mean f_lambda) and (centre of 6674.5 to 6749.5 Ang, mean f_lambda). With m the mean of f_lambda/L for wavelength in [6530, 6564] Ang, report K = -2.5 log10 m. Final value -0.18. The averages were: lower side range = 32.3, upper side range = 32.2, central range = 37.9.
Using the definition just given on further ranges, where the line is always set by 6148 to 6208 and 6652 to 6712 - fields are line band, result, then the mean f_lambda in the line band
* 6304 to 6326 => 0.01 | 31.7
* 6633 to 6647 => 0.02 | 31.3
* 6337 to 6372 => -0.03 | 32.8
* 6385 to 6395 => -0.03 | 33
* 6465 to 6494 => -0.04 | 33.3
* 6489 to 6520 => -0.03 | 32.9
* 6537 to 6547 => -0.07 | 34.1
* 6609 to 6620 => -0.03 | 32.6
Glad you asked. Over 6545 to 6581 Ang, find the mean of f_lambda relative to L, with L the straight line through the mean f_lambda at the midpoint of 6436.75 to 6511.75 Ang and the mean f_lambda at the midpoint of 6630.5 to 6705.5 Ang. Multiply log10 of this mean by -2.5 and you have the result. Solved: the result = -0.23 mag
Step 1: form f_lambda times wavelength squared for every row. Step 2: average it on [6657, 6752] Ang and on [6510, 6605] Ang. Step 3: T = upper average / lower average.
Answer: 0.91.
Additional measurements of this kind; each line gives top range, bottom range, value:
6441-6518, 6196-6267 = 1.14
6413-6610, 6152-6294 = 1.20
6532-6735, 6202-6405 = 1.17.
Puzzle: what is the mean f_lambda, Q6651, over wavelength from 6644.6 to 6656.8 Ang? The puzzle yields 32.3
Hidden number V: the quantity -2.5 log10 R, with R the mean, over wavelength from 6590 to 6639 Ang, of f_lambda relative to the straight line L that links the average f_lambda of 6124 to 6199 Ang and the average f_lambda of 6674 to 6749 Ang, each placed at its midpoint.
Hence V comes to 0.02 mag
